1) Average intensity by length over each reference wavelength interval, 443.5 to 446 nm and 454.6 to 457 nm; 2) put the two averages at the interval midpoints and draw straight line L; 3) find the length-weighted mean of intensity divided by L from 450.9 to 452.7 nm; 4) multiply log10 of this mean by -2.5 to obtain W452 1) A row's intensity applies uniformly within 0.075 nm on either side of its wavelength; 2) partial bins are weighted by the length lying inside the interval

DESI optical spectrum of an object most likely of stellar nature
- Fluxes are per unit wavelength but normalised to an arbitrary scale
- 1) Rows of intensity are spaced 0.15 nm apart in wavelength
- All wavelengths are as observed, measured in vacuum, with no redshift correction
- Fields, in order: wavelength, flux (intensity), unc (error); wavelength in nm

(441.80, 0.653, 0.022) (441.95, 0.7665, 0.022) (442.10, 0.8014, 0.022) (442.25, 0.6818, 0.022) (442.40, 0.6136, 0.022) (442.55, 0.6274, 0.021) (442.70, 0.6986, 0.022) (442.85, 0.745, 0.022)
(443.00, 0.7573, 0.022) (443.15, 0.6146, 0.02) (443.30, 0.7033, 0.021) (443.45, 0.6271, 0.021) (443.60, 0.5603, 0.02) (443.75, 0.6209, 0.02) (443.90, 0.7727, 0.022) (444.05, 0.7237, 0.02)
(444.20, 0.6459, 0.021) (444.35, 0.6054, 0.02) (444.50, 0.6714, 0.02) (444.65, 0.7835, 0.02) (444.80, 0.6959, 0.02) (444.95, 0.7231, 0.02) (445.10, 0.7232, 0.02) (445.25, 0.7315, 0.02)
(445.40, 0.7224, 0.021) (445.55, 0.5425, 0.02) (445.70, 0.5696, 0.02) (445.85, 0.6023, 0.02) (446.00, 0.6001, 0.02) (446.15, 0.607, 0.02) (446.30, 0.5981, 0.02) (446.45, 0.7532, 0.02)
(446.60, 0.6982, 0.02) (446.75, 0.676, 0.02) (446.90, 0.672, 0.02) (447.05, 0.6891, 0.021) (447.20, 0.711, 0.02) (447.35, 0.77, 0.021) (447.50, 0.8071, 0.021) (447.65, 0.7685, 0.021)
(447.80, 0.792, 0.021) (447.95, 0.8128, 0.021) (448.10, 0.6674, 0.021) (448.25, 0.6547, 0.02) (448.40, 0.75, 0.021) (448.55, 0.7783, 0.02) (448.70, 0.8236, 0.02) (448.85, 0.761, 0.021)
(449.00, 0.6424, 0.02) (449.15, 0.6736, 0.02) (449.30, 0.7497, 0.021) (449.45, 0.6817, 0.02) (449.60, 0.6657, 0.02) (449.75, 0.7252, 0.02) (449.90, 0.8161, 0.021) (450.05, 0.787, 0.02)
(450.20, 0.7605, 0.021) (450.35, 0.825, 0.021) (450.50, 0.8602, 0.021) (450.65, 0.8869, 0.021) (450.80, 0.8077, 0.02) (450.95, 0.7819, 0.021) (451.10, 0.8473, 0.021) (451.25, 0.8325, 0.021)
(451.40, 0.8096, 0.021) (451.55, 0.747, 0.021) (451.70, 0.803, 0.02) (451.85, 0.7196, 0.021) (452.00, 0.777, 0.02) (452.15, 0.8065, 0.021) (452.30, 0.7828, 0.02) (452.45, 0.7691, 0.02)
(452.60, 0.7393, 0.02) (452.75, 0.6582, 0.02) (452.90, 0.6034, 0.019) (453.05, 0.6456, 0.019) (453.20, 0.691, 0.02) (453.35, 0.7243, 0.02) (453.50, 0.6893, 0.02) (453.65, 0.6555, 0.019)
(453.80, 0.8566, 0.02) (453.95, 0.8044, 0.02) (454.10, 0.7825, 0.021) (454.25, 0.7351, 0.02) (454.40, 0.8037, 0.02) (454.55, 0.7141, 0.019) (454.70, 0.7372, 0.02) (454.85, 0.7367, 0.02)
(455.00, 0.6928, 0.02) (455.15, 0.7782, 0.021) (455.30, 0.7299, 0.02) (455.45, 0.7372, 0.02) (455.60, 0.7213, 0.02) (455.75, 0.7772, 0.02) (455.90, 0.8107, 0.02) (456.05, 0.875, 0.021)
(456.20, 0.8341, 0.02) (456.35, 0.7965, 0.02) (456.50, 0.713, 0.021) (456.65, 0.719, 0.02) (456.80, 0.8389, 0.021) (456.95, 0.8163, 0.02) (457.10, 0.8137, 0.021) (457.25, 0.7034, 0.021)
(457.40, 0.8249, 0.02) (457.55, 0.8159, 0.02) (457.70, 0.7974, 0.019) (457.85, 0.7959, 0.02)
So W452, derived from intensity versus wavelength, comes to -0.07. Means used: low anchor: 0.666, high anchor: 0.769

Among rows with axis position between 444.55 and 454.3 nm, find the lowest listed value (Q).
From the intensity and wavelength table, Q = 0.5425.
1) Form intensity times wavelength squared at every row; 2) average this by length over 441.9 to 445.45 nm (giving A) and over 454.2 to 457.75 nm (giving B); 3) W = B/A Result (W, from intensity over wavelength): 1.18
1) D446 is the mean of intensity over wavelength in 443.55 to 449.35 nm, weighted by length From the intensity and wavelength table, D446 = 0.697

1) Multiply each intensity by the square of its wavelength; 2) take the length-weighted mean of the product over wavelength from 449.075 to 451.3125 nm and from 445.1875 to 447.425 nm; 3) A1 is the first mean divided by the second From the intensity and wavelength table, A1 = 1.2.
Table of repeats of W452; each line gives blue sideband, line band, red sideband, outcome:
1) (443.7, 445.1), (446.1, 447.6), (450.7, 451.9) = 0.048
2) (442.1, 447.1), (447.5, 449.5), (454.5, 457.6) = -0.051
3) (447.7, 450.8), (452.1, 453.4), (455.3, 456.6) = 0.084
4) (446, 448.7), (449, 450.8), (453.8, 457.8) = -0.040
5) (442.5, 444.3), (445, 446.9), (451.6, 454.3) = 0.060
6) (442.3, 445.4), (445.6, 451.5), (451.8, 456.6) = -0.034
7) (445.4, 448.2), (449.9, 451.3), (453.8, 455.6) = -0.144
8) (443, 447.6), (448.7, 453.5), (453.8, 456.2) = -0.035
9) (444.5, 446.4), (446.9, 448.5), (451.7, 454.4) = -0.087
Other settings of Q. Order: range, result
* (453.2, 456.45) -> 0.6555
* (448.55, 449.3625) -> 0.6424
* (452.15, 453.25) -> 0.6034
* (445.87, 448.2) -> 0.5981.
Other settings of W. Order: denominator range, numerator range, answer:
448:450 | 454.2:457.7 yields 1.10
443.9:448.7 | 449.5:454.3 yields 1.12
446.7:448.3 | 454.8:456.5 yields 1.09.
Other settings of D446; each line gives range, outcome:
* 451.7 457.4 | 0.753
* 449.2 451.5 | 0.787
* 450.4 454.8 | 0.761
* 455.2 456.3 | 0.784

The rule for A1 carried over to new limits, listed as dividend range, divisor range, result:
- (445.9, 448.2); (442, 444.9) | 1.05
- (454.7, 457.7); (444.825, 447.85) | 1.18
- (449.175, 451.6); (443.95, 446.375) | 1.22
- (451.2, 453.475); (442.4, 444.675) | 1.14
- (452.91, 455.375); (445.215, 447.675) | 1.12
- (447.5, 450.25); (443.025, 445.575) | 1.11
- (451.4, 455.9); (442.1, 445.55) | 1.13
